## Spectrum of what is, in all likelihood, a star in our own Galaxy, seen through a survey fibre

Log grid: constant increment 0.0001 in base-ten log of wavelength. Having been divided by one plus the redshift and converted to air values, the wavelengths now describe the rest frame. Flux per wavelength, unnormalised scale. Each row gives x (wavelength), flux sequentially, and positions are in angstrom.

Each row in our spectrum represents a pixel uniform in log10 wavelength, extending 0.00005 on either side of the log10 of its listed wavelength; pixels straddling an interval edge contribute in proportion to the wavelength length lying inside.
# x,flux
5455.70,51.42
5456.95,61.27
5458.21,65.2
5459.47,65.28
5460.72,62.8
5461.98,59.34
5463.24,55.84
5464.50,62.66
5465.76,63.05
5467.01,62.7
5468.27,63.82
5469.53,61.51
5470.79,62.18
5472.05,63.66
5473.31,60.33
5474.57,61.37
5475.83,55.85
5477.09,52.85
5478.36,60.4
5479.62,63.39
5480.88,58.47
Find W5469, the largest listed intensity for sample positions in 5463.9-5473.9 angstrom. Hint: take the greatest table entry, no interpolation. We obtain 63.82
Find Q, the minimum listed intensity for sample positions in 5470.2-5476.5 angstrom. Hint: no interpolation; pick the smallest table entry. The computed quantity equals 55.85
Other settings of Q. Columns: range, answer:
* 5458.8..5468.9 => 55.84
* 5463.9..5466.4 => 62.66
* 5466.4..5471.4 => 61.51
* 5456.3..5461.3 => 61.27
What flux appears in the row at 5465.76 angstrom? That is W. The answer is 63.05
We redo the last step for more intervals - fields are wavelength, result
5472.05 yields 63.66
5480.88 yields 58.47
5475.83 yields 55.85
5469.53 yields 61.51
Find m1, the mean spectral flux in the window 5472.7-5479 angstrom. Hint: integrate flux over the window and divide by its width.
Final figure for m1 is 58.1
